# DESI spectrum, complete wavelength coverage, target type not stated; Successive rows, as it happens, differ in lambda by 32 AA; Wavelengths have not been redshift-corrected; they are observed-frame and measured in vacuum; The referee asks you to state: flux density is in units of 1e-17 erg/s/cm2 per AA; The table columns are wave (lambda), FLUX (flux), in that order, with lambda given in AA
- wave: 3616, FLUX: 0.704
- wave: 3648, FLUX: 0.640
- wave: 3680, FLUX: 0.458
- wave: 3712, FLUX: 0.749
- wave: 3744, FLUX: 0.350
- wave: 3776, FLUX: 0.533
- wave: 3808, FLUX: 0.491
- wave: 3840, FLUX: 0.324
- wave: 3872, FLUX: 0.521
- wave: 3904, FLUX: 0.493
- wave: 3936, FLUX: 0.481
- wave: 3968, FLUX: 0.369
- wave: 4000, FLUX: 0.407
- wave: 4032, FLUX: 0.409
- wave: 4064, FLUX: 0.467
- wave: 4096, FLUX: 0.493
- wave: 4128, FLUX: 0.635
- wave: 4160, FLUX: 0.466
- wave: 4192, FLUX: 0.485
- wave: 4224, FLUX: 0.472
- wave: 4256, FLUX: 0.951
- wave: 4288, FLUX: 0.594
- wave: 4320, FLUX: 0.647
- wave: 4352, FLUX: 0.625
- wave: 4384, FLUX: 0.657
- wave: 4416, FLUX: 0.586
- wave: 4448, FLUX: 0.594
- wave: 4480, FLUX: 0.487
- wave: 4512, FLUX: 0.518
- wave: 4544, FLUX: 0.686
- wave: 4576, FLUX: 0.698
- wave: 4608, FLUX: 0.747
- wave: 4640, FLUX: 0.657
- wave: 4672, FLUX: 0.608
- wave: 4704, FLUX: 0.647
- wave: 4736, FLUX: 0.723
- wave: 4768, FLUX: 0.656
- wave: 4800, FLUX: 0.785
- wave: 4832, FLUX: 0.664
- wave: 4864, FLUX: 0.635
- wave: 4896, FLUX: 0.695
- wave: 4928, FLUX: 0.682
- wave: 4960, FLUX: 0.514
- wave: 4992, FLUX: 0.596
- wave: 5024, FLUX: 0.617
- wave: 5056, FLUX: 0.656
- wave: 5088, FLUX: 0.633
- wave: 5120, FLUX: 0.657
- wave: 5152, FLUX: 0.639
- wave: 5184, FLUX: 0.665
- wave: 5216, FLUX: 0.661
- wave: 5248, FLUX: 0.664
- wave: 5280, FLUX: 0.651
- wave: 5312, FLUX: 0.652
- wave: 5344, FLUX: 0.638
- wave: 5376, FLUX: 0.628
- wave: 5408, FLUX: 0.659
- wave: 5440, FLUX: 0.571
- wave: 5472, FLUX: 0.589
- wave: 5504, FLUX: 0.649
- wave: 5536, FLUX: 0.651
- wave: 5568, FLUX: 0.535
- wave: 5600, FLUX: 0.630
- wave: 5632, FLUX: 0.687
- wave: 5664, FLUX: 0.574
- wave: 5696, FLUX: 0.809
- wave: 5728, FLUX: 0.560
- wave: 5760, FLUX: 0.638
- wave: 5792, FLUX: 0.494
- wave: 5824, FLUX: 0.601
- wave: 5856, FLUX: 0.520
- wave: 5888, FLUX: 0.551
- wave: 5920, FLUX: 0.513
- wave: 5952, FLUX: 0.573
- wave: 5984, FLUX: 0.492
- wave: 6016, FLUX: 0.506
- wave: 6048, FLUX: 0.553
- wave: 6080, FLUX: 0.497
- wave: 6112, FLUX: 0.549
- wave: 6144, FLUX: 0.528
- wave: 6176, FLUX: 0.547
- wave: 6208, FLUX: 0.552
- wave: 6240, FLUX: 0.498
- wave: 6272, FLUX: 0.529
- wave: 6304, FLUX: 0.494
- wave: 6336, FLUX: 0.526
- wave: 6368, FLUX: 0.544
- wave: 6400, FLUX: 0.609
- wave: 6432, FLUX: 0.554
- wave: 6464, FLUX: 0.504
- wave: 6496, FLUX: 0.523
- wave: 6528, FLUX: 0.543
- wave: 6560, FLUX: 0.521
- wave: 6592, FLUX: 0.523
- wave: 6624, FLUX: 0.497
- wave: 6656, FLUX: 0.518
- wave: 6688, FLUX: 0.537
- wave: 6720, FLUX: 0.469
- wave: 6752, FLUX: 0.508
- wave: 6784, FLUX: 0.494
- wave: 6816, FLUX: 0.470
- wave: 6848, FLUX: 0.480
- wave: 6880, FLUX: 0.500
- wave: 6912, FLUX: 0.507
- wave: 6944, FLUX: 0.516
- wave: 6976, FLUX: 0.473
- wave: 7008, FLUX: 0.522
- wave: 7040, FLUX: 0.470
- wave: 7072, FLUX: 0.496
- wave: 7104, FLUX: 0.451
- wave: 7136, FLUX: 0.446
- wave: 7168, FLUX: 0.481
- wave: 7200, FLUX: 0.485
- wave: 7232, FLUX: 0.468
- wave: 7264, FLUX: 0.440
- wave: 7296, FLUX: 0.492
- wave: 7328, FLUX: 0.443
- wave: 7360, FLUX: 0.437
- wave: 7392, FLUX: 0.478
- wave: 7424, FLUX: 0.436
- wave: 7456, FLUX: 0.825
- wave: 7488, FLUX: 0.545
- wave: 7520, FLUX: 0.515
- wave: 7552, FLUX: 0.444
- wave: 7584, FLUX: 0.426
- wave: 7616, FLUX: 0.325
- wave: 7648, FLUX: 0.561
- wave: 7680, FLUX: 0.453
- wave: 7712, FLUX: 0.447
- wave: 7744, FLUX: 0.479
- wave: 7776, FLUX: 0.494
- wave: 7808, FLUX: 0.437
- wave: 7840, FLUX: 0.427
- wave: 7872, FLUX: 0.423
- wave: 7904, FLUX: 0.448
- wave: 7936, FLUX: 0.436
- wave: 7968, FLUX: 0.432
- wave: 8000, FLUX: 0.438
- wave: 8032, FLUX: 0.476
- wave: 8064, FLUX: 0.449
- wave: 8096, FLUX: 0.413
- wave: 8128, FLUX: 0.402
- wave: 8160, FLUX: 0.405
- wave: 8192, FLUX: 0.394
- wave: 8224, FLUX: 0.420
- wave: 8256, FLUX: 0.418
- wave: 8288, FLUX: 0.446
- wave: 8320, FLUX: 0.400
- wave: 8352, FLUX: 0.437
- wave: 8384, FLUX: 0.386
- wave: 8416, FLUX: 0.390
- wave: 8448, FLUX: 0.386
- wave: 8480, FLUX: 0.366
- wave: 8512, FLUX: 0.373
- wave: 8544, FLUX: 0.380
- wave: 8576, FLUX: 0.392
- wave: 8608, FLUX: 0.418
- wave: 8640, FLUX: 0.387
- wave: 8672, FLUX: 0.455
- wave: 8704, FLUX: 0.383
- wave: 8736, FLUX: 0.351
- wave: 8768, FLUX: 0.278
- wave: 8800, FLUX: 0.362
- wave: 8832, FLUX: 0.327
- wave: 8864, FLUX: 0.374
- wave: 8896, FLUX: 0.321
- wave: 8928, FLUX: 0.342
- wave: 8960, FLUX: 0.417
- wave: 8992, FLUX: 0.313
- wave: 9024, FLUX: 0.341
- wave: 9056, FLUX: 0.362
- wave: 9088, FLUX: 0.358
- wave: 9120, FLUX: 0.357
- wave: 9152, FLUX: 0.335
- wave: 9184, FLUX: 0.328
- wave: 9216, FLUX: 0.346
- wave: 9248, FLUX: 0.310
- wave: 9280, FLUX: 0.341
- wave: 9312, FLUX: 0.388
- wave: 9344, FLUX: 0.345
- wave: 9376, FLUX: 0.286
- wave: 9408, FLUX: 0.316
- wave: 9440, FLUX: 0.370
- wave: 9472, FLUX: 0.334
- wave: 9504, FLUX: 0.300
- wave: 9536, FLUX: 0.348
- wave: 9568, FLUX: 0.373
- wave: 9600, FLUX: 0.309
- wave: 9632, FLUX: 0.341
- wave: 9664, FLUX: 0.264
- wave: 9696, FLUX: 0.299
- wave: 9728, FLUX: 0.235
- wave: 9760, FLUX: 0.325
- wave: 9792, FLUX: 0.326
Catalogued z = 0.14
